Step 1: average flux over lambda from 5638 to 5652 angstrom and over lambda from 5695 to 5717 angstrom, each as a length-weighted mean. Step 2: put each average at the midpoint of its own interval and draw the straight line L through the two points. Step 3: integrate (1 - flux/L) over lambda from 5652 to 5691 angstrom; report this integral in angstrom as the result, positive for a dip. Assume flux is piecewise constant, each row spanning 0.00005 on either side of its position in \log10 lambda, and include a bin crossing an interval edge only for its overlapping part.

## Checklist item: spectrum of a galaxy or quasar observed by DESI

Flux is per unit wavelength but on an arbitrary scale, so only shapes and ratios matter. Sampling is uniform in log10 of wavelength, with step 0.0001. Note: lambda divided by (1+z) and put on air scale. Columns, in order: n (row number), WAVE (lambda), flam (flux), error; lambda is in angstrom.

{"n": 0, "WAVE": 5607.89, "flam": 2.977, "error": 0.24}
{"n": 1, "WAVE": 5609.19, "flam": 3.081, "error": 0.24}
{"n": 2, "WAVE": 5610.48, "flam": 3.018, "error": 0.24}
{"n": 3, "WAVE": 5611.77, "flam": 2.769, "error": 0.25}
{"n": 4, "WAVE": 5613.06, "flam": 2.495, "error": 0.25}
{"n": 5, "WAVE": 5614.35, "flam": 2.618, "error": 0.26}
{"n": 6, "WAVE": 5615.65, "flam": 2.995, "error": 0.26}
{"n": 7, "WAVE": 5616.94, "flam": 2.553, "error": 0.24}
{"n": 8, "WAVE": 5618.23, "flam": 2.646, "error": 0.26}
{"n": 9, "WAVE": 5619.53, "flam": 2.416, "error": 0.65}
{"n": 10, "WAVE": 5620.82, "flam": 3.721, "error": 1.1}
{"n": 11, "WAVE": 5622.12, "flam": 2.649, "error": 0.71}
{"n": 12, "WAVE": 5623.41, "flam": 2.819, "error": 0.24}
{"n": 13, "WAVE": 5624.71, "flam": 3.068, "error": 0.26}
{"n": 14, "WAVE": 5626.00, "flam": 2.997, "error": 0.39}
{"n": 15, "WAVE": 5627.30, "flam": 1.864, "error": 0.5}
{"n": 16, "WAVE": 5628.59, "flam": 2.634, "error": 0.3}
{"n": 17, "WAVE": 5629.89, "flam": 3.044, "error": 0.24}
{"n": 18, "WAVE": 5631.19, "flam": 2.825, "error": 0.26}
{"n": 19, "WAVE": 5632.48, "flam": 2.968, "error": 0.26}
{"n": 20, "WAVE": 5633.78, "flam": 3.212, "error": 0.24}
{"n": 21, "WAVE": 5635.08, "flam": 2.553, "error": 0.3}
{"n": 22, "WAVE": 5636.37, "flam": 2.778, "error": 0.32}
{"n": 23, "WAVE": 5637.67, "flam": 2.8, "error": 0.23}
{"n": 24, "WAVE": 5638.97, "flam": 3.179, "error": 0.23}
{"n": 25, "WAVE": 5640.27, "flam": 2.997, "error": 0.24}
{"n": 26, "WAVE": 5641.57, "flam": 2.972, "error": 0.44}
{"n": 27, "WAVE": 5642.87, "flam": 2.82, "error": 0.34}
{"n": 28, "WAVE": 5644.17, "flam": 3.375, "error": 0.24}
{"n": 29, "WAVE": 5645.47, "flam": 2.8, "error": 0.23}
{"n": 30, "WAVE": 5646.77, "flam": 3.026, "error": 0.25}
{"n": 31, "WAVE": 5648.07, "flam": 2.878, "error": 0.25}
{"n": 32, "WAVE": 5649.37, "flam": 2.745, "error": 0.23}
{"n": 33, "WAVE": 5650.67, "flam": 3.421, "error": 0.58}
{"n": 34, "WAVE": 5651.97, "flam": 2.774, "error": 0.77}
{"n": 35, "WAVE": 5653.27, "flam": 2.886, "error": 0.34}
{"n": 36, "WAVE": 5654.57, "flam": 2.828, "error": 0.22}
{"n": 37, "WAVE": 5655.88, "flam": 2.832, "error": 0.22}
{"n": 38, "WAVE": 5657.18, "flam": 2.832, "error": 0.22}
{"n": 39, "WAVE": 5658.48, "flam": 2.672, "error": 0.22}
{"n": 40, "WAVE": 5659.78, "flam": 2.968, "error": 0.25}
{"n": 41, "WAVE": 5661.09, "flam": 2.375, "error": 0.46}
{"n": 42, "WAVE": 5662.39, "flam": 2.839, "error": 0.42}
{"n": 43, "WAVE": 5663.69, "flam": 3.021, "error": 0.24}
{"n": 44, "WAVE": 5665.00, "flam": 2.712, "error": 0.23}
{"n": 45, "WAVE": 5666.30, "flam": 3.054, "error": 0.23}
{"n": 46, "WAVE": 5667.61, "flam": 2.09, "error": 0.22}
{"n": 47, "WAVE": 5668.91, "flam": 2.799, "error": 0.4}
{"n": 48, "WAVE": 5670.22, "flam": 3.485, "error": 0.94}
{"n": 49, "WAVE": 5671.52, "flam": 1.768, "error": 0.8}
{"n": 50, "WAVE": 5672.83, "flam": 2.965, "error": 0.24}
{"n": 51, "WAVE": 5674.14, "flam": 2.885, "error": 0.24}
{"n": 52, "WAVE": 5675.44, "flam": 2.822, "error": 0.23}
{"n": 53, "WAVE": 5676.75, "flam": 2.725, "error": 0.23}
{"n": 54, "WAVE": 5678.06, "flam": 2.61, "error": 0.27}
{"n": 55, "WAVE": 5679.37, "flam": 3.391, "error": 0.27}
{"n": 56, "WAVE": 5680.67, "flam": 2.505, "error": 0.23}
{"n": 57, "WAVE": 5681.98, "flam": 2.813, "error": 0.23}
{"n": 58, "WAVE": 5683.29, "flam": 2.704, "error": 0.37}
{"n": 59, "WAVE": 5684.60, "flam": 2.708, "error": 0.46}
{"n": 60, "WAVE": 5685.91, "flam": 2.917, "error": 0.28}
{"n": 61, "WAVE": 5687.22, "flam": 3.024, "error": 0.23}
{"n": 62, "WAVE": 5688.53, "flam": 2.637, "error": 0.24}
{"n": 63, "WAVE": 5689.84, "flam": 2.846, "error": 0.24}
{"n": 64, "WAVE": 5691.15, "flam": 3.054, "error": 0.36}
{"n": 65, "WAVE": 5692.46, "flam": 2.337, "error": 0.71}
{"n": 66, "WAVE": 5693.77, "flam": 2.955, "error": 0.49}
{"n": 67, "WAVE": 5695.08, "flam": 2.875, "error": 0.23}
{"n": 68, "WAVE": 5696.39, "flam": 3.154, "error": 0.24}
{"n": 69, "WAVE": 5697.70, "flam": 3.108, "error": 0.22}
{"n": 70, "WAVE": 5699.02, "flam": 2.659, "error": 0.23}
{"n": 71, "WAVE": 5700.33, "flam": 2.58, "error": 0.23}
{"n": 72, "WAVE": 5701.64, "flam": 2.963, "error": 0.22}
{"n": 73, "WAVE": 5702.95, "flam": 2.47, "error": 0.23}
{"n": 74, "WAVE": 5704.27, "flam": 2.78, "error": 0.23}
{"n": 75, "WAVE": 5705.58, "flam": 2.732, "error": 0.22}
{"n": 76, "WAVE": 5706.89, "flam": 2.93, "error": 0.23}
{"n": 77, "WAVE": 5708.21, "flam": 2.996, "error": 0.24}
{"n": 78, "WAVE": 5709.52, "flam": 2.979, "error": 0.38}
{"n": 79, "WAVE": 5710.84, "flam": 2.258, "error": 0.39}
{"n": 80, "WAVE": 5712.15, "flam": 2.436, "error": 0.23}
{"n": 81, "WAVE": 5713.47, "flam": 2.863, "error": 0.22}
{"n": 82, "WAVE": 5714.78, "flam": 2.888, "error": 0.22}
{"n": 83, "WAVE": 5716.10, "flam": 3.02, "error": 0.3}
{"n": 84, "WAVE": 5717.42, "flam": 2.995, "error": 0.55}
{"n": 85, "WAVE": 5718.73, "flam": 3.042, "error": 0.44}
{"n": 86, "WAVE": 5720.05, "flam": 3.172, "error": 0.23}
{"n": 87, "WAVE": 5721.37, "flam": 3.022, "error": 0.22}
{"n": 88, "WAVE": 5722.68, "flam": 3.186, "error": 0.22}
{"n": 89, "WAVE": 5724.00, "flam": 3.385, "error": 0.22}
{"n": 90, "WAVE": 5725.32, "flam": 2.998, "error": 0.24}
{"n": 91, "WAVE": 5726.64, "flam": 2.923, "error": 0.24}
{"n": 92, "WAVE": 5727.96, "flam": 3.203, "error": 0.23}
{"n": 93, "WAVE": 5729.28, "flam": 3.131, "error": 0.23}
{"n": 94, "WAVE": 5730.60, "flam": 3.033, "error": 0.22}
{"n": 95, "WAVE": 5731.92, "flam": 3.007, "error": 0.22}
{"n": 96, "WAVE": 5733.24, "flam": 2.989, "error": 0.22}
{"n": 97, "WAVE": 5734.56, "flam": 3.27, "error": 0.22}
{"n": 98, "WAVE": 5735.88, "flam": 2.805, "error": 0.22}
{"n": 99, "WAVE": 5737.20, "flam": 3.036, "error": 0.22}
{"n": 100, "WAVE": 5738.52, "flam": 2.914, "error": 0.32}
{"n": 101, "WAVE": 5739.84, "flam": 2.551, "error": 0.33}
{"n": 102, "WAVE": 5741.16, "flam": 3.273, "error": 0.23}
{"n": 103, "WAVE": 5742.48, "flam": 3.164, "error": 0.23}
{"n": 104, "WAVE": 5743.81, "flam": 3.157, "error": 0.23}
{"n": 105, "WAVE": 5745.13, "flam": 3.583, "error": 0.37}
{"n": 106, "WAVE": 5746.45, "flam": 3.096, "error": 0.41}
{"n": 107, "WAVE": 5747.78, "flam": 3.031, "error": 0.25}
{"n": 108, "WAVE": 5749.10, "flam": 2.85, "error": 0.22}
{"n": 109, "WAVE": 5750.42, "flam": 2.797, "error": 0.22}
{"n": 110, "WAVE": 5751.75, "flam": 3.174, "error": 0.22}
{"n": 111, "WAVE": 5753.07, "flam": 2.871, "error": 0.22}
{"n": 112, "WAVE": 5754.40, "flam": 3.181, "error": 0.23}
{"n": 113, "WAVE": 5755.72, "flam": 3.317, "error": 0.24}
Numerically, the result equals 1.7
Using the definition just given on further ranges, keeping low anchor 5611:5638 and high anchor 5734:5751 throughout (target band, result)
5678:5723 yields 1.6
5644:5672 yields 0.3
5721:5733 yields -0.4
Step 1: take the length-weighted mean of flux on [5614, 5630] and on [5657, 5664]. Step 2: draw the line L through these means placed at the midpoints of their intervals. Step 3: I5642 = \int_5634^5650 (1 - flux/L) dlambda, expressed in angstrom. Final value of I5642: -0.9 angstrom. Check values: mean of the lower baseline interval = 2.76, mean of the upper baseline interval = 2.77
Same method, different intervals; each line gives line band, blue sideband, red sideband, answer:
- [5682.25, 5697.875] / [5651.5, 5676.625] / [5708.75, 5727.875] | 0.0 angstrom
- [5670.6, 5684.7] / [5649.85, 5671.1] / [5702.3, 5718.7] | 0.4 angstrom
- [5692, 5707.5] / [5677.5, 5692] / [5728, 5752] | 0.5 angstrom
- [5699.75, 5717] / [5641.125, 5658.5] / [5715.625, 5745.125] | 1.5 angstrom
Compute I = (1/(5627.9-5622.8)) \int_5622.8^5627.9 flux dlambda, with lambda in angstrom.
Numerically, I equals 2.69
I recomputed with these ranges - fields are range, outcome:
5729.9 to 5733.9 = 3.01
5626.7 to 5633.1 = 2.67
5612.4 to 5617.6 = 2.67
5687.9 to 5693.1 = 2.72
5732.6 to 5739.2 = 3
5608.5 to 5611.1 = 3.04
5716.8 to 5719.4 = 3.02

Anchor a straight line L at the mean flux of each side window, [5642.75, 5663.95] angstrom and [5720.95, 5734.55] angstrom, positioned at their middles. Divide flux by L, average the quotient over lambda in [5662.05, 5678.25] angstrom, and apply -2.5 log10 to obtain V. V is 0.07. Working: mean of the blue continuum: 2.89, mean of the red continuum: 3.1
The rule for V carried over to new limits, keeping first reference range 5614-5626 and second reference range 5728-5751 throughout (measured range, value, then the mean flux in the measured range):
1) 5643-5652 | -0.043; 3.01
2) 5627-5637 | 0.038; 2.77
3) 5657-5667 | 0.042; 2.81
